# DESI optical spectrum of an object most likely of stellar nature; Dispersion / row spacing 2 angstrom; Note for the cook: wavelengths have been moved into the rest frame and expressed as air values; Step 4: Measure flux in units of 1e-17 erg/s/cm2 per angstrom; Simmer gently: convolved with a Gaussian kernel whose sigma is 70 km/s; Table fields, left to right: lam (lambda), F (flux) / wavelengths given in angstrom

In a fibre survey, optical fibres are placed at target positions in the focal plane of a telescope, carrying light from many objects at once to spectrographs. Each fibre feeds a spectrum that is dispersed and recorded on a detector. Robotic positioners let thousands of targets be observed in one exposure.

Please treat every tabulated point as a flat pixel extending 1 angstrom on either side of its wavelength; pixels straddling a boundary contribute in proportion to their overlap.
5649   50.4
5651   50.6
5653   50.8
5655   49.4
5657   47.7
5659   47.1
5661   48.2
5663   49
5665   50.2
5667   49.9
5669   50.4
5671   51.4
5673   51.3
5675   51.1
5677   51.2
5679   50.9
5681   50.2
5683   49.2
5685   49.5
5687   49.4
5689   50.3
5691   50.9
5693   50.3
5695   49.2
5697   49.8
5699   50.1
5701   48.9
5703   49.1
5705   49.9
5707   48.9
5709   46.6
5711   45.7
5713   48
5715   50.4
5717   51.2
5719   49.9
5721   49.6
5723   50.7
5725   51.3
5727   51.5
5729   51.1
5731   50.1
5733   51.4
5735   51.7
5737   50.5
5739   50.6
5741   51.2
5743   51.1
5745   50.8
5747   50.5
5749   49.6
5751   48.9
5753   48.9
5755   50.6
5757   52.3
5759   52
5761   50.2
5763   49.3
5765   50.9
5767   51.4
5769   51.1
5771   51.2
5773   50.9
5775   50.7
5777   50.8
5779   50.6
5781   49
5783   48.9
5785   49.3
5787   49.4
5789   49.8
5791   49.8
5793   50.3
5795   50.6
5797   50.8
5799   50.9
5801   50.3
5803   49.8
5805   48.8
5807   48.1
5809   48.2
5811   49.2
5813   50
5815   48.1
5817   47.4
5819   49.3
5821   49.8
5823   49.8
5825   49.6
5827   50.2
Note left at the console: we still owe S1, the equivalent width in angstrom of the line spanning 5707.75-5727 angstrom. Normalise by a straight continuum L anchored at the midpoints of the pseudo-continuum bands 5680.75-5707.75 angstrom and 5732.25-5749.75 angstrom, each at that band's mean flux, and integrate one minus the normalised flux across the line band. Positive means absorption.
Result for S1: 0.3 angstrom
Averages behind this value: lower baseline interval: 49.7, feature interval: 49.4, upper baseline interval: 50.8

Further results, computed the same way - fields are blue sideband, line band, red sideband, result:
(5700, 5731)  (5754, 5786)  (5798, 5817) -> -0.8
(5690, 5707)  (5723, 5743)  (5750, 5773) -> -0.3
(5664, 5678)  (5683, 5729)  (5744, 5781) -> 1.0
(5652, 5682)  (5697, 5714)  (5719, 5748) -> 0.7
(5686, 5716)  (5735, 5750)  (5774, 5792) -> -0.4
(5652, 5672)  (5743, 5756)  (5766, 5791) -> 0.0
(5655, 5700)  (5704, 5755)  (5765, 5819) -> -0.2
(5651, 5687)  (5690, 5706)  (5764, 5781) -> 0.1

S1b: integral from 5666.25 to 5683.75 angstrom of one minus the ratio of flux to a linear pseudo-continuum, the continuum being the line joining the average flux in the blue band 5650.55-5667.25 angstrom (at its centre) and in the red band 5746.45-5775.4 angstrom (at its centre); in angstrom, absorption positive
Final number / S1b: -0.5 angstrom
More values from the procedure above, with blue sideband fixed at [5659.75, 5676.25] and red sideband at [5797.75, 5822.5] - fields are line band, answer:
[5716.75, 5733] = -0.3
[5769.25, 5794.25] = -0.4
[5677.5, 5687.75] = 0.0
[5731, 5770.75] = -0.9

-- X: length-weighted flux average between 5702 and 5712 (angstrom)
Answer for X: 48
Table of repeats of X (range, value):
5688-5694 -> 50.5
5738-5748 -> 50.8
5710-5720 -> 49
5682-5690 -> 49.6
